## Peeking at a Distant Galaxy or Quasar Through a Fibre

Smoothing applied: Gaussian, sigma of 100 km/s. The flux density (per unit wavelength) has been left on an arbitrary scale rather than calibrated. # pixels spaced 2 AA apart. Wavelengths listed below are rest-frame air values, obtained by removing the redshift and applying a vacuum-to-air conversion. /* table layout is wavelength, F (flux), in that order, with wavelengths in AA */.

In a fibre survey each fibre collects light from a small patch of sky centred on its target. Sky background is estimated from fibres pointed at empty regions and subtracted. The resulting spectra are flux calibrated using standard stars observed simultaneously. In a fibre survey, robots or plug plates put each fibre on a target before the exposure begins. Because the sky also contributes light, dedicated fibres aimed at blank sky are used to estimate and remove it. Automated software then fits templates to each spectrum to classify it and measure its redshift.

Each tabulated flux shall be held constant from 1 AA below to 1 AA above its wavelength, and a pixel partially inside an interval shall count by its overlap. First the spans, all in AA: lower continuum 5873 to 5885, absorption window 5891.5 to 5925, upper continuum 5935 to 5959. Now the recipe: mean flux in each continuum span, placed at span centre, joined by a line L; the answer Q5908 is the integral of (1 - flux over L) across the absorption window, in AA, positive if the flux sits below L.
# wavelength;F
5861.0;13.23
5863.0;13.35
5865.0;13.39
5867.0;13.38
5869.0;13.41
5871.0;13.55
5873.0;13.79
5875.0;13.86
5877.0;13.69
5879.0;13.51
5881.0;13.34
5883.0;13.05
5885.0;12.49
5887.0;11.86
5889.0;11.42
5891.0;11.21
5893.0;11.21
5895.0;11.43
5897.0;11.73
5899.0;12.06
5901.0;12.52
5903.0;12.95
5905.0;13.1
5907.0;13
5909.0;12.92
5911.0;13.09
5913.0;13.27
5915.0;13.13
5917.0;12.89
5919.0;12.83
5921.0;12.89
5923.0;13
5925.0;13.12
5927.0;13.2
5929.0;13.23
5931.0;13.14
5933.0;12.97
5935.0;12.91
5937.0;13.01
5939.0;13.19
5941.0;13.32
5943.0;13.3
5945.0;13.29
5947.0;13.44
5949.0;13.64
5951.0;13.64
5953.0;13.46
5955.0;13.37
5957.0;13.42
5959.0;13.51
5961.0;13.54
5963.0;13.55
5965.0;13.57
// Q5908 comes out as 1.95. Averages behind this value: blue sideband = 13.4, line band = 12.6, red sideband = 13.4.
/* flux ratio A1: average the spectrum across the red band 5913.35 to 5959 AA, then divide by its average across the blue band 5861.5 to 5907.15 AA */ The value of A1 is 1.04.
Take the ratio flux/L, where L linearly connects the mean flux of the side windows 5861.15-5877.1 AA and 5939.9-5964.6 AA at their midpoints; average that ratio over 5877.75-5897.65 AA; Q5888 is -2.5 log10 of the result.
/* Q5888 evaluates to 0.12 mag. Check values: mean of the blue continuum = 13.5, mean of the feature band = 12.2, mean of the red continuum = 13.5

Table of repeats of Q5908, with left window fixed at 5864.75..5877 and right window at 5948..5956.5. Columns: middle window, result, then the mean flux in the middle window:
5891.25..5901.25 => 1.4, 11.7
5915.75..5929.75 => 0.5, 13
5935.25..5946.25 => 0.3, 13.2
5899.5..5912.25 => 0.6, 12.9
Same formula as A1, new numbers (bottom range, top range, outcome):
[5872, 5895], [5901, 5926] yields 1.03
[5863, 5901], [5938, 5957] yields 1.06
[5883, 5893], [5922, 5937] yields 1.11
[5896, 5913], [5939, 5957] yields 1.06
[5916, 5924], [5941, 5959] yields 1.04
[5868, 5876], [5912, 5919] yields 0.96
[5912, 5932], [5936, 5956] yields 1.02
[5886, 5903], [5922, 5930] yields 1.12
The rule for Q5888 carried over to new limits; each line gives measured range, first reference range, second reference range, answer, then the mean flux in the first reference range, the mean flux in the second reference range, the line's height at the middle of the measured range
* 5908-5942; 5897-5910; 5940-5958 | 0.00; 12.7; 13.4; 13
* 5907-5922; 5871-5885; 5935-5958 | 0.03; 13.5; 13.4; 13.4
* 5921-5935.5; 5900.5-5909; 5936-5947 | 0.00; 12.9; 13.2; 13.1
